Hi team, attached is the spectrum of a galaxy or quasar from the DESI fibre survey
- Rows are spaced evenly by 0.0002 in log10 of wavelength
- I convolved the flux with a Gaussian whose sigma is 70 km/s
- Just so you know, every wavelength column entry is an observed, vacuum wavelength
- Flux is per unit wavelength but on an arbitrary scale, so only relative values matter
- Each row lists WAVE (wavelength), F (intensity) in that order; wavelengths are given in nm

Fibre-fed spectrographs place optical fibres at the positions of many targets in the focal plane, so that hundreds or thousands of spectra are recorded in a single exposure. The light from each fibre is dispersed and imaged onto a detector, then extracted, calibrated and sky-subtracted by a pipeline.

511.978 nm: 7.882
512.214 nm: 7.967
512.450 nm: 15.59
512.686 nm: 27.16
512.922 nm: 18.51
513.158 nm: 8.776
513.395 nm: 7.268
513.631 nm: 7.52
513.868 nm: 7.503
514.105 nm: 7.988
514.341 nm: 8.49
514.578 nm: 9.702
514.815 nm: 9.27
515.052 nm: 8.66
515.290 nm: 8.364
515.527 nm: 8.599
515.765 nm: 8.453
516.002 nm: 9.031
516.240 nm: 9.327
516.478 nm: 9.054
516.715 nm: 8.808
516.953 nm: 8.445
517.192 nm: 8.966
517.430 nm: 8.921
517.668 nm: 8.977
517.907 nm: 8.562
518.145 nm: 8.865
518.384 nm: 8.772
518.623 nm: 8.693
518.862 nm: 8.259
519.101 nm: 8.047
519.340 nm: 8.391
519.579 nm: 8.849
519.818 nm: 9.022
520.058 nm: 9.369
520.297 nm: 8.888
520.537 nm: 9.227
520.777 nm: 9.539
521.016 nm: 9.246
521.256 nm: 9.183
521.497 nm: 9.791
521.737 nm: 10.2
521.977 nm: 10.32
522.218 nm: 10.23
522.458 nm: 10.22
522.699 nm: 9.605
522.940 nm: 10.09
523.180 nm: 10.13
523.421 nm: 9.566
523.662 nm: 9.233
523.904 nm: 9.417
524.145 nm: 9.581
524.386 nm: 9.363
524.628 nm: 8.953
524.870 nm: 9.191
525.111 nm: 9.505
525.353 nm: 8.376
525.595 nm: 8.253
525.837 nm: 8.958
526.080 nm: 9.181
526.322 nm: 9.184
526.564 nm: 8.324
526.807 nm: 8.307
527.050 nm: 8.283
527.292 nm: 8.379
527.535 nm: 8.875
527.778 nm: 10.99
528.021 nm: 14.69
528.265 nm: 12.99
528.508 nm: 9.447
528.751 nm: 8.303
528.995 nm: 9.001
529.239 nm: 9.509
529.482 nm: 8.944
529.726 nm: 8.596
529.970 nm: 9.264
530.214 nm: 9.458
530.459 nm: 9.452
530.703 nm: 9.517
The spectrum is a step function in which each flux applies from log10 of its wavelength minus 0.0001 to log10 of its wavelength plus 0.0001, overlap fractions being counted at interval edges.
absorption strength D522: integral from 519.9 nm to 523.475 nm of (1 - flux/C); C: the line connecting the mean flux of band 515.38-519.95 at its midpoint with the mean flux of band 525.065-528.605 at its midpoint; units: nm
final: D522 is -0.23 nm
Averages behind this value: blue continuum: 8.74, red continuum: 9.59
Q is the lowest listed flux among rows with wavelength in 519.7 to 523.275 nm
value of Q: 8.888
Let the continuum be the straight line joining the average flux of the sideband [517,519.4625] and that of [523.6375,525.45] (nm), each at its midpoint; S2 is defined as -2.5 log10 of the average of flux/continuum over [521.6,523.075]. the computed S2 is -0.13 mag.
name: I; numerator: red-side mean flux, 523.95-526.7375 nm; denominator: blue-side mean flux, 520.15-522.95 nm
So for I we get 0.9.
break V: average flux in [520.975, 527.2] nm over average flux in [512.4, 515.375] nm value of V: 0.84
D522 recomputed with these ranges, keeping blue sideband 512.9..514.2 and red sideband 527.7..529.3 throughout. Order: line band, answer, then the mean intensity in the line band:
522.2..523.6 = 0.02 nm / 9.93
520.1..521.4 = 0.08 nm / 9.24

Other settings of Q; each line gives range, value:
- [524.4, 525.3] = 8.953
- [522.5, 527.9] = 8.253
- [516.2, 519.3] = 8.047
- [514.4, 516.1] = 8.364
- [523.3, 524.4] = 9.233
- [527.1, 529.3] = 8.303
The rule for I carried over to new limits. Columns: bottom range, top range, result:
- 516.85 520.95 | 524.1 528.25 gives 1.07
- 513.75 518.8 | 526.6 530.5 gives 1.10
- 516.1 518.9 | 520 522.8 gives 1.10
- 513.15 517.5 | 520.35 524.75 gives 1.12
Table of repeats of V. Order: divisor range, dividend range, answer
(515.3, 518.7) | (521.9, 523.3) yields 1.15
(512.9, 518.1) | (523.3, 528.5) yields 1.07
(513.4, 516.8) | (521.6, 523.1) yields 1.18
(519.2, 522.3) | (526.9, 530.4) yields 1.04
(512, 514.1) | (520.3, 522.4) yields 0.80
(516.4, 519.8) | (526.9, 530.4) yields 1.12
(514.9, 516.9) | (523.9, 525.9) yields 1.03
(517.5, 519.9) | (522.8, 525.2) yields 1.10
